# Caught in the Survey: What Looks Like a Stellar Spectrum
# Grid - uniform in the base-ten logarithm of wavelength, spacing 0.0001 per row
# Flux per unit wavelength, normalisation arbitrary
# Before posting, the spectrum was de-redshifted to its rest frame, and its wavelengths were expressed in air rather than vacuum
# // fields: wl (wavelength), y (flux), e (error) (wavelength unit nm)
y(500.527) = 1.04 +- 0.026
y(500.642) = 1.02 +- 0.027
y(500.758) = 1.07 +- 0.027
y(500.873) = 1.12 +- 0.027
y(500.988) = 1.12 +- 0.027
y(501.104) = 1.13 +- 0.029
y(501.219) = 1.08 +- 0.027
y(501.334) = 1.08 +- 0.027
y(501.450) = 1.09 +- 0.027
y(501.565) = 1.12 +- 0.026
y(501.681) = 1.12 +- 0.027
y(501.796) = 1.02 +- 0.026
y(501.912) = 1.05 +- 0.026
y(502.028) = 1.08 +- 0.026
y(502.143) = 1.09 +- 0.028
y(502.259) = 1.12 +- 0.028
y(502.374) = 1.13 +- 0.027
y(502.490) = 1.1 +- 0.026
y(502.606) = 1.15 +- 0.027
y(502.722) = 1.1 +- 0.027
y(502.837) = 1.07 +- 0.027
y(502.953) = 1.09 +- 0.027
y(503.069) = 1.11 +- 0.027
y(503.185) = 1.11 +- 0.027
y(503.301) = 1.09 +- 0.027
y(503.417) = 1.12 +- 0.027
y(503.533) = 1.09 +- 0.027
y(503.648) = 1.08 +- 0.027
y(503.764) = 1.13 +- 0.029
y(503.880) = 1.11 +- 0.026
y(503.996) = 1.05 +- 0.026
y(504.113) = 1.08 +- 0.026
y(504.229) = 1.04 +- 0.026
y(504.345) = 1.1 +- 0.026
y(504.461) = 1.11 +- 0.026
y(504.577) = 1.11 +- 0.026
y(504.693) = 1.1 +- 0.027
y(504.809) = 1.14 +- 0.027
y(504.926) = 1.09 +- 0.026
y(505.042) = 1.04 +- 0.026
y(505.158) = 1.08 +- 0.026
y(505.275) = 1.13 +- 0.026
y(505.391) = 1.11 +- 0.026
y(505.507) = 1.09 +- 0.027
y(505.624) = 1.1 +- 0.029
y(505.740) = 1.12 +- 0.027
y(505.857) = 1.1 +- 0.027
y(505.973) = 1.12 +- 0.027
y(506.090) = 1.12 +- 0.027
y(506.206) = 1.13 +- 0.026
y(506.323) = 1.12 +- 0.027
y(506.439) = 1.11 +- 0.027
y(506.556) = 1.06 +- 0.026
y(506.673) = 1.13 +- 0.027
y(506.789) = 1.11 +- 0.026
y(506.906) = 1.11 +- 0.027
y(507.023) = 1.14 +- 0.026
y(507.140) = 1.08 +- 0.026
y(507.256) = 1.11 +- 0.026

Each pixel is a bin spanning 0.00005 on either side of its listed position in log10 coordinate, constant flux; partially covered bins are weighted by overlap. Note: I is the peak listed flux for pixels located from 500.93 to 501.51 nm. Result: 1.13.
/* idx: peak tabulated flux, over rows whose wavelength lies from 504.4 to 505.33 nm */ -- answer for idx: 1.14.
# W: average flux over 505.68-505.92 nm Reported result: 1.11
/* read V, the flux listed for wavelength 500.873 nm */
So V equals 1.12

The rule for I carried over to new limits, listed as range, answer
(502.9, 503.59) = 1.12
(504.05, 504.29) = 1.08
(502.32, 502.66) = 1.15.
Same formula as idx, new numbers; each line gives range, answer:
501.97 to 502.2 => 1.09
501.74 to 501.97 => 1.05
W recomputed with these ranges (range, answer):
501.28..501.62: 1.1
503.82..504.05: 1.08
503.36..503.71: 1.1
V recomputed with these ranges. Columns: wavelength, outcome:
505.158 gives 1.08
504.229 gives 1.04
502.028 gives 1.08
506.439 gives 1.11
